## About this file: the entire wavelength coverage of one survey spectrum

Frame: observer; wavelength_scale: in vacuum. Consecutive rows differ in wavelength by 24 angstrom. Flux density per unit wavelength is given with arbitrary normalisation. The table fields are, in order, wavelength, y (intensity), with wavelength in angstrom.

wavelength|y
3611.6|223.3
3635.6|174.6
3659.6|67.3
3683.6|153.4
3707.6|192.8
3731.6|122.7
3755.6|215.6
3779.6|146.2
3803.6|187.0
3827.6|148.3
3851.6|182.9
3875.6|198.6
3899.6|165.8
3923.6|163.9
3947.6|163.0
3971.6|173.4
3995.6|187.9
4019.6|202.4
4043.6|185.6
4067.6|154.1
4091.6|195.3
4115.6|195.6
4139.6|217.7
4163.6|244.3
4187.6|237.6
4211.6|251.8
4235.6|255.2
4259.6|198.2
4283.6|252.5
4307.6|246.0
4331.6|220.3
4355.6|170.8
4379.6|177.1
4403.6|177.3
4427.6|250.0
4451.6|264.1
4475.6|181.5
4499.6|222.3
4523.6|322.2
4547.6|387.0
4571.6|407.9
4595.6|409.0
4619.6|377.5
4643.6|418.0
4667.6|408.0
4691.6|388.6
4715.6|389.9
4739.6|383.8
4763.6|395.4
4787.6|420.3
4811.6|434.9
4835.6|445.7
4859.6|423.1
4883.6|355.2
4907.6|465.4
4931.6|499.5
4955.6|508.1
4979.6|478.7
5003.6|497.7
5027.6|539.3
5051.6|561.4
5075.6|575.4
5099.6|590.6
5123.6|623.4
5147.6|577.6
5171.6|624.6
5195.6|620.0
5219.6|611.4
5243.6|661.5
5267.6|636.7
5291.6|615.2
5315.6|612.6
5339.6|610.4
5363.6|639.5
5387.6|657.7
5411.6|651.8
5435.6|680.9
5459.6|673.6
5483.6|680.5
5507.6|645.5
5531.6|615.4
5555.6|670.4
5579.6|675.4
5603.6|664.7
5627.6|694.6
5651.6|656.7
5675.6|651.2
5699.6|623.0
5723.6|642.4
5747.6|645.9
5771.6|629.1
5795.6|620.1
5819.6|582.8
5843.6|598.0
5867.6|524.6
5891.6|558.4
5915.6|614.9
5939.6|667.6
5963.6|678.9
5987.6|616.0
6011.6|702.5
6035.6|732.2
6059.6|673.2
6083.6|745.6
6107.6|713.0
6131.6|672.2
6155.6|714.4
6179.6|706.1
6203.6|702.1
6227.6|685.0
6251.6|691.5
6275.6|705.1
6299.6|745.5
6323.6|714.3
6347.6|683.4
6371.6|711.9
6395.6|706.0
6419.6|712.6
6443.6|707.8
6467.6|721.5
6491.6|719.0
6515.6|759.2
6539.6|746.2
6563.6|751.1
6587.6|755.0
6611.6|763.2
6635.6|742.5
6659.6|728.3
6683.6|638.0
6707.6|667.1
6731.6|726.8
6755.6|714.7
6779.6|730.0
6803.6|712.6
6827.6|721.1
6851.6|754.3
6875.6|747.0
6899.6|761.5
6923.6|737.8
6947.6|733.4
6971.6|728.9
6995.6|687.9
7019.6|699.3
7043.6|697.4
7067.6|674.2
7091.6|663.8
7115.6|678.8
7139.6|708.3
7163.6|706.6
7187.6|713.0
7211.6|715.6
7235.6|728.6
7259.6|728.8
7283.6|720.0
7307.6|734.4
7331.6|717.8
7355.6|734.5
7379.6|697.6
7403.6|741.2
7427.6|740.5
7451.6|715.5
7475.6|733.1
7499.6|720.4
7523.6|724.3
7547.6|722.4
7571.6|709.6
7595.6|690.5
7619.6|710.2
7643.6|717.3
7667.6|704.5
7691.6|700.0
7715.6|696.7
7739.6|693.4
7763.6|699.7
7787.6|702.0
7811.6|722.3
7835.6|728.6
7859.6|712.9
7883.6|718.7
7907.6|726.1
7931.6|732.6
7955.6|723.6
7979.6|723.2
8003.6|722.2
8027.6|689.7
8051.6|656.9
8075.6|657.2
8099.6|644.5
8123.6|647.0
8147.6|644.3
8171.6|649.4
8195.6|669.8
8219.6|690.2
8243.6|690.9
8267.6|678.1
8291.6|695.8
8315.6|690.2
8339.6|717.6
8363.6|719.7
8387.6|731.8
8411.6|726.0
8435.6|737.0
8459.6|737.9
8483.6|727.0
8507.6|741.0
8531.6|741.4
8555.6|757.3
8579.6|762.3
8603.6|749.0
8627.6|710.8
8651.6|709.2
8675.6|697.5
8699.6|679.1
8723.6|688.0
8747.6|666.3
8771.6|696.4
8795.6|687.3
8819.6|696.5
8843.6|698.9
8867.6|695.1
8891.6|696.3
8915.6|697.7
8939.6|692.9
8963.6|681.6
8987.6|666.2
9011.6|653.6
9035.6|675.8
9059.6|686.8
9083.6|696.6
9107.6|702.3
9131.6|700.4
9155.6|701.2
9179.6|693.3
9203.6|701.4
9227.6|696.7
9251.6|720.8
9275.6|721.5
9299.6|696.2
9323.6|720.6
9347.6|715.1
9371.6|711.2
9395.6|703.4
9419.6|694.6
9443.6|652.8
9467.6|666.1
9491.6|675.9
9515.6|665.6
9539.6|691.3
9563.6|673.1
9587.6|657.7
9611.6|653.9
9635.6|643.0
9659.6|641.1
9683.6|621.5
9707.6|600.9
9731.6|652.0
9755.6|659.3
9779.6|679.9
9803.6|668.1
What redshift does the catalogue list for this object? 0.14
